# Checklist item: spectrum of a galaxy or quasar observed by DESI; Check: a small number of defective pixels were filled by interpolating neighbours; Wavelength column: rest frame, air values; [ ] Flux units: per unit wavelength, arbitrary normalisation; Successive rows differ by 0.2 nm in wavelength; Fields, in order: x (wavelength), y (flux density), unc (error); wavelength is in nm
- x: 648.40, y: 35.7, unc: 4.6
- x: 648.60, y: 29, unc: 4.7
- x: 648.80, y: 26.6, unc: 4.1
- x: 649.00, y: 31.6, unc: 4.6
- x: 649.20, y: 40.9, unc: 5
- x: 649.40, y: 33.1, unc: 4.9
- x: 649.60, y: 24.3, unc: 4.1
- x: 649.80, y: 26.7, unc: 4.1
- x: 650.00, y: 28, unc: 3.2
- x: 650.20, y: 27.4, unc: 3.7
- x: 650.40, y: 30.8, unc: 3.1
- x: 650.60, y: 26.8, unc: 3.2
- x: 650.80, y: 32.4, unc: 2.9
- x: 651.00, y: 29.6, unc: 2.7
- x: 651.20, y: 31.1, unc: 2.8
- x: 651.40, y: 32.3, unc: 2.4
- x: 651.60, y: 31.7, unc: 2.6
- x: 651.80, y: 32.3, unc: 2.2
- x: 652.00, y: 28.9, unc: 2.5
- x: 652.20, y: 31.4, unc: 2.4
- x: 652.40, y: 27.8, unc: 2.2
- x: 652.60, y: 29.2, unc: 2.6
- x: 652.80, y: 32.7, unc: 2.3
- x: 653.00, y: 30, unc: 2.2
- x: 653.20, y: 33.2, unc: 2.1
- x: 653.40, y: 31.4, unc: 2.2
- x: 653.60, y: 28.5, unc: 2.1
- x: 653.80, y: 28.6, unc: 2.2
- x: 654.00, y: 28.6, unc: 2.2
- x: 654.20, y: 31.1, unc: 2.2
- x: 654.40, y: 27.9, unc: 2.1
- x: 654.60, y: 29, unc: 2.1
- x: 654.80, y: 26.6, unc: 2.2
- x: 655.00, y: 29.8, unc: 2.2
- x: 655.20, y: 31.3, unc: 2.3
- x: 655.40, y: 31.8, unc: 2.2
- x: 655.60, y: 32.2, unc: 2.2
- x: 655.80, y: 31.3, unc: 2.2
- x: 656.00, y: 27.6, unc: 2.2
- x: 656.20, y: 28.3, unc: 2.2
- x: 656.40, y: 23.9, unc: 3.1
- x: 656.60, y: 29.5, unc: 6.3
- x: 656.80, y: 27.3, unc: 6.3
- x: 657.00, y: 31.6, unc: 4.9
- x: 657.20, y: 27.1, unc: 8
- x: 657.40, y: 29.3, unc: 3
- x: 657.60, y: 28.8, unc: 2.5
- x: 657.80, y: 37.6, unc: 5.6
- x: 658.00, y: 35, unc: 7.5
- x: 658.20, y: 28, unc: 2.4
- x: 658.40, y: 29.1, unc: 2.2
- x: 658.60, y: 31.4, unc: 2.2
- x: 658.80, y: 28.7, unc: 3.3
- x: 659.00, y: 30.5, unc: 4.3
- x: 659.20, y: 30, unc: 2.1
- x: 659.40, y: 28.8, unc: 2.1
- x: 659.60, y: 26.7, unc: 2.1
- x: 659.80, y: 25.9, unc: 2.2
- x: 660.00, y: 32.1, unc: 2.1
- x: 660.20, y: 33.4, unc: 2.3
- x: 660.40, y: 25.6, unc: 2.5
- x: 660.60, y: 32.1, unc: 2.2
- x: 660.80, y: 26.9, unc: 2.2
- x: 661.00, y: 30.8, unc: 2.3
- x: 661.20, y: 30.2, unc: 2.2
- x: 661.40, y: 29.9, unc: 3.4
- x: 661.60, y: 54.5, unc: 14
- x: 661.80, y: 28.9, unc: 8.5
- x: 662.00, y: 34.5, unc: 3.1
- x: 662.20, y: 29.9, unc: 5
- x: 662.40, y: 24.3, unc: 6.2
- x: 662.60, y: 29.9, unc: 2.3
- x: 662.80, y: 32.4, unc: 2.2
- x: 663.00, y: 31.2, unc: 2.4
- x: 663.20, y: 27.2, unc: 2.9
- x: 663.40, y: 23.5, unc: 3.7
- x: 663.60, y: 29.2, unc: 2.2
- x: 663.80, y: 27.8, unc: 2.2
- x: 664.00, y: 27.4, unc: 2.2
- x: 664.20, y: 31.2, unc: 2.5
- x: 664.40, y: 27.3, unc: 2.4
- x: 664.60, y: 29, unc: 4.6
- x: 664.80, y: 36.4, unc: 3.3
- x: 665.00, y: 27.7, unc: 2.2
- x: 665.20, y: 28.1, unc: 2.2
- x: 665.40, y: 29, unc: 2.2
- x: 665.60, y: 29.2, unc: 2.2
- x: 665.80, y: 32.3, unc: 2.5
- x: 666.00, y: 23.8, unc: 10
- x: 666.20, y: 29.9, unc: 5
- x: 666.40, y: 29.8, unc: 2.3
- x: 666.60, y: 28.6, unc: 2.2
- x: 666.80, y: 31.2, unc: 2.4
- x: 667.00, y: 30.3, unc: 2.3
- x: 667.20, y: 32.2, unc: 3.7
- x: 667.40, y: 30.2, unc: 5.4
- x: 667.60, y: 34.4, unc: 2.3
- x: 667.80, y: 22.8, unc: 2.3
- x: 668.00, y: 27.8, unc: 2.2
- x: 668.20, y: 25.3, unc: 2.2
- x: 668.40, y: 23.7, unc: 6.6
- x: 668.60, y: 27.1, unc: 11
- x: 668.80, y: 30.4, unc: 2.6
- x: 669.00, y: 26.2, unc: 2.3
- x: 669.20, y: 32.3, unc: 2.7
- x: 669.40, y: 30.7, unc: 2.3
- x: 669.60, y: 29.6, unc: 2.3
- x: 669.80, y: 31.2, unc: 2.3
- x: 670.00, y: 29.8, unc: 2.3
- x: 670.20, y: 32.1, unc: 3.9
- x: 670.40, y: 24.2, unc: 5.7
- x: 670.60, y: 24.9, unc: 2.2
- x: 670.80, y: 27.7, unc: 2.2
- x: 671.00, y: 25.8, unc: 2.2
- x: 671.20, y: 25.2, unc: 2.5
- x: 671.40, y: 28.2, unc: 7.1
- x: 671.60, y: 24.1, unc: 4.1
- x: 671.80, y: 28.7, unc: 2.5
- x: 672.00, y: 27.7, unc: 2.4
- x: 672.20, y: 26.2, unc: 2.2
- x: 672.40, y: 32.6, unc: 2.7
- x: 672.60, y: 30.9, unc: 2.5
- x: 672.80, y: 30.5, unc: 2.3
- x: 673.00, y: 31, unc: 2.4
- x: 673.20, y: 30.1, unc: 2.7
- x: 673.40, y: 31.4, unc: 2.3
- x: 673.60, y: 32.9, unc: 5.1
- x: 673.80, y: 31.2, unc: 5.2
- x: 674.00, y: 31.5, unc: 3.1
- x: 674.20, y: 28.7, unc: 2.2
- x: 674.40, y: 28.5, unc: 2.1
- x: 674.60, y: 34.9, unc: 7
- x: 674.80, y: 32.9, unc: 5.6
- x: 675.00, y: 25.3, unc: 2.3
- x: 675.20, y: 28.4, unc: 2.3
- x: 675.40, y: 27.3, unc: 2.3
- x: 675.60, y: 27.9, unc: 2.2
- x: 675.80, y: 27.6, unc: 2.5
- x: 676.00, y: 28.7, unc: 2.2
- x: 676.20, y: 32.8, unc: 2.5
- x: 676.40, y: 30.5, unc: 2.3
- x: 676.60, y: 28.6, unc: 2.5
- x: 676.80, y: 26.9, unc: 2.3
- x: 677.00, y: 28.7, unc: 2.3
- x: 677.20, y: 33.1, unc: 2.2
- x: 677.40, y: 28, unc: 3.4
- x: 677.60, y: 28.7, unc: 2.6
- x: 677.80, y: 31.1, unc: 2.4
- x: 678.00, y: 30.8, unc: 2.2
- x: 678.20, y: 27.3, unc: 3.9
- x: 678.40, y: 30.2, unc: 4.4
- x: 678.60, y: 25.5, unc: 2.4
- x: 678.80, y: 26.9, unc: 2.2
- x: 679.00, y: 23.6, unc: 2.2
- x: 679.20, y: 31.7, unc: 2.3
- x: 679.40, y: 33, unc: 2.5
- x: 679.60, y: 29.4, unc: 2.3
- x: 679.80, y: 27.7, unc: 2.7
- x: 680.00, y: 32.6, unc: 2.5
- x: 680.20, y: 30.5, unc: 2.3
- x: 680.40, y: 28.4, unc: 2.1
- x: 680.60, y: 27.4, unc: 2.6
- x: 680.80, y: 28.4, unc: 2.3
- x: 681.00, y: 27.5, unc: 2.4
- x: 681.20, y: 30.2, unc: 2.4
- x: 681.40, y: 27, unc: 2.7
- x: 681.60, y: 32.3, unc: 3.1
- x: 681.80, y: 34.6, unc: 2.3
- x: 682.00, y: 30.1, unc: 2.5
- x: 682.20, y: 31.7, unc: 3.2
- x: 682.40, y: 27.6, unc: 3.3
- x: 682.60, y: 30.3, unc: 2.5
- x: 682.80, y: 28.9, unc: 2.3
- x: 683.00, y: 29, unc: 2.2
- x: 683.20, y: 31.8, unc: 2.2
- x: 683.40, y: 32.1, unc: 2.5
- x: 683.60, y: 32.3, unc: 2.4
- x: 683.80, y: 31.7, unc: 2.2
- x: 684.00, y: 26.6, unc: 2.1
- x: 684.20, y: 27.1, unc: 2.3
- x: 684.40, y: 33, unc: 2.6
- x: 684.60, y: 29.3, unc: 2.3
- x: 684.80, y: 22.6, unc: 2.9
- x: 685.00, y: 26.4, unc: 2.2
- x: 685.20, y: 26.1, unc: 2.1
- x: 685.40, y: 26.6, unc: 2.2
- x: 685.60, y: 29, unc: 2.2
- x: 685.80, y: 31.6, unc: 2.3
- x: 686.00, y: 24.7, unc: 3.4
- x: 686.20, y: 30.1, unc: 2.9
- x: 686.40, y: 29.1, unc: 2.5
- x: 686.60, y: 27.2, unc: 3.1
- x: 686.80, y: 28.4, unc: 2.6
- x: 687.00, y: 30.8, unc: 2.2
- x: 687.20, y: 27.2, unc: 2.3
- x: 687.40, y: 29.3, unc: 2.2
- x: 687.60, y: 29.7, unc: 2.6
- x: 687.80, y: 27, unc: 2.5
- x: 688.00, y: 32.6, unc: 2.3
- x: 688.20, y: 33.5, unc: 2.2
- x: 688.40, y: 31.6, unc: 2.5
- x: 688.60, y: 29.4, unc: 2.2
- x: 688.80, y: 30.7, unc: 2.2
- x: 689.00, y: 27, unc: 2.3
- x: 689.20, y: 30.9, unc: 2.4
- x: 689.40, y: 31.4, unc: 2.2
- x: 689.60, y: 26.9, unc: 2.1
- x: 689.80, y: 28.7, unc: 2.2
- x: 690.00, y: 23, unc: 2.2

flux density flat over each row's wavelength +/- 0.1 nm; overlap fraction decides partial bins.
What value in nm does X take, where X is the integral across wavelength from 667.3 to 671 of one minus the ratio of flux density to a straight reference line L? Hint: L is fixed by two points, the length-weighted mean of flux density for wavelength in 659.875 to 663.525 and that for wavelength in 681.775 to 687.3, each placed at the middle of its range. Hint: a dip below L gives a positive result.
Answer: 0.247 nm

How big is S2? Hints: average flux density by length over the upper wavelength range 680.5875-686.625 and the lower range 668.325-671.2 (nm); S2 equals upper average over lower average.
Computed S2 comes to 1.0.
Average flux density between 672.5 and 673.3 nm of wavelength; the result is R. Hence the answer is 30.6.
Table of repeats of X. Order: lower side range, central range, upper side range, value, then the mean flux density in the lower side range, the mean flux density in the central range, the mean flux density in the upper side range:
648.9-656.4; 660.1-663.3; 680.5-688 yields -0.17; 30.1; 31.4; 29.1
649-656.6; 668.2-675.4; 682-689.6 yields 0.15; 30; 29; 29.3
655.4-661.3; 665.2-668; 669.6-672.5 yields -0.09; 29.7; 29.4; 27.8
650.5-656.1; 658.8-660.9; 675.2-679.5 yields 0.05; 30.2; 29.2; 29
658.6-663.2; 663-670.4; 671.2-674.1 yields 0.29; 30.7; 29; 29.6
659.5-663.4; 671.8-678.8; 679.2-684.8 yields 0.13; 30.7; 29.6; 29.9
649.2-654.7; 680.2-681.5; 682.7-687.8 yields 0.03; 30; 28.3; 28.8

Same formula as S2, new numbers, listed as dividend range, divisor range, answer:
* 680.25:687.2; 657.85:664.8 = 0.96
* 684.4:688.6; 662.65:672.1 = 1.00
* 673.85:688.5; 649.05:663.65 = 0.97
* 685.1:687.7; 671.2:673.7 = 0.97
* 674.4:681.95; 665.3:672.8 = 1.03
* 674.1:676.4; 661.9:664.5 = 1.02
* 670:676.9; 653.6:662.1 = 0.96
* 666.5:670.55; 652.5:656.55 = 0.98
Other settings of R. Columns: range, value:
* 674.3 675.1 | 30.4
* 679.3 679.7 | 31.2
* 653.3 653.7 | 29.9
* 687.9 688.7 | 31.8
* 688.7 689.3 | 29.5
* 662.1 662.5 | 27.1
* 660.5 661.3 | 30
